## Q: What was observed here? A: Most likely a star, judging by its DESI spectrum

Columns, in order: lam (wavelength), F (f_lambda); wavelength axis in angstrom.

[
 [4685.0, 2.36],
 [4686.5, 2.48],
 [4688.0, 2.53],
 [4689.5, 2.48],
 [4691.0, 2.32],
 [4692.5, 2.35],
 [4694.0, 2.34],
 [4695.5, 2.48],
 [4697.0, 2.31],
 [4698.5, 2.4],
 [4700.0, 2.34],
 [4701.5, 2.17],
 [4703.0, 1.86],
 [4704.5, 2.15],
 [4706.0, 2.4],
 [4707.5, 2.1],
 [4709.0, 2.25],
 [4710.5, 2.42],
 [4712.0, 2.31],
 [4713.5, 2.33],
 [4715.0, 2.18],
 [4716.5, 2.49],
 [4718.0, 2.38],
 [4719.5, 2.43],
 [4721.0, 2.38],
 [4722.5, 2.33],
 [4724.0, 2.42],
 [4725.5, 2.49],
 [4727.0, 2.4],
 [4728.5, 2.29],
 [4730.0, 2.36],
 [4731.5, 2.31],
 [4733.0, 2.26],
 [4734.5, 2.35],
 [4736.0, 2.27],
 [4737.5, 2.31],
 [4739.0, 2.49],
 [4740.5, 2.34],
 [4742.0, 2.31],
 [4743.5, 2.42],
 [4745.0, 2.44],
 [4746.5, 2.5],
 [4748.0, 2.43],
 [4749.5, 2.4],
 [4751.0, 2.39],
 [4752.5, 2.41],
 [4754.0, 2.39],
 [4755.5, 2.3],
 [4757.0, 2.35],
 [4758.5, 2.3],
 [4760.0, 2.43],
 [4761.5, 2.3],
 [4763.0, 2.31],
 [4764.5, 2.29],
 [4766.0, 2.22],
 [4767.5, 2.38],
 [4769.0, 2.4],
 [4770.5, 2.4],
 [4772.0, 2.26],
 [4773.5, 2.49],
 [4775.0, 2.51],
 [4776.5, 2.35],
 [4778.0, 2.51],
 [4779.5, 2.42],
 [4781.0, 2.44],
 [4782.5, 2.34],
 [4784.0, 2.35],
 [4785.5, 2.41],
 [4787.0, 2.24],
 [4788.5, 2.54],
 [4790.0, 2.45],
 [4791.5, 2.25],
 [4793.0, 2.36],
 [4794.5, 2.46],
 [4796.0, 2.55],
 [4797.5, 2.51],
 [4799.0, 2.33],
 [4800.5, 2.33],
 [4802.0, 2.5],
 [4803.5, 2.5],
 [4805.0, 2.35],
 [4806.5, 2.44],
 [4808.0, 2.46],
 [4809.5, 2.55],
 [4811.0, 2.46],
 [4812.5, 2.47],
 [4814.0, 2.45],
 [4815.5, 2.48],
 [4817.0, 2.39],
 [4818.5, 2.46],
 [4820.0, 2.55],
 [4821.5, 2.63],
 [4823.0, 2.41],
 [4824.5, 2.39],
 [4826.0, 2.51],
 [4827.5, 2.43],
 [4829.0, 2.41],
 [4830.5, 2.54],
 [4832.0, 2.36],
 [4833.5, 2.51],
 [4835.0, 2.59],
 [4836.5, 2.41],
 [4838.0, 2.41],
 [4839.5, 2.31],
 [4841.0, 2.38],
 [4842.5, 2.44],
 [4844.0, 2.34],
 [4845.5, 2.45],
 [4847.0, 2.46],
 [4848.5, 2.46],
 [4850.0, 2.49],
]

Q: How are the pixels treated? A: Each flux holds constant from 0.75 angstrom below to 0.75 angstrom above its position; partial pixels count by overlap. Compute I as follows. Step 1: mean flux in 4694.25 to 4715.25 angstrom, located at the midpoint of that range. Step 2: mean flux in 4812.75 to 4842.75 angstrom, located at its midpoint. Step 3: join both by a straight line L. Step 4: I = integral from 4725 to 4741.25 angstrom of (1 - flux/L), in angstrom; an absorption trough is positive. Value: -0.27 angstrom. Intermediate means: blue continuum 2.27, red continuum 2.45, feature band 2.35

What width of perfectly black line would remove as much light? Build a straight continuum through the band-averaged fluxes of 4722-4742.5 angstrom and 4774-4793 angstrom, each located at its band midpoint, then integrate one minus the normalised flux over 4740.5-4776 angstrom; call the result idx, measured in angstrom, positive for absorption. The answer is 0.04 angstrom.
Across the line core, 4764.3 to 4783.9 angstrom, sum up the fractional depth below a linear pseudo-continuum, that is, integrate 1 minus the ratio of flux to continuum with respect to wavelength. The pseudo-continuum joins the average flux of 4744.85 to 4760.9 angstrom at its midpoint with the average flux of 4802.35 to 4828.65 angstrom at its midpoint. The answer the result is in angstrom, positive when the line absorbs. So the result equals 0.25 angstrom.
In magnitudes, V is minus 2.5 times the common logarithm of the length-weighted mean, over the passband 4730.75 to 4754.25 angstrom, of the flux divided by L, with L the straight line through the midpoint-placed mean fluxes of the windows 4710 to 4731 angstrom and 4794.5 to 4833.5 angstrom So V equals 0.01 mag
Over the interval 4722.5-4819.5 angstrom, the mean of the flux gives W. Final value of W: 2.39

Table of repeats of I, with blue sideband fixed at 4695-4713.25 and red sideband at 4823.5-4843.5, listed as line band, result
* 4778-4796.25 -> -0.2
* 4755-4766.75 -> 0.1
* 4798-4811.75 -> -0.2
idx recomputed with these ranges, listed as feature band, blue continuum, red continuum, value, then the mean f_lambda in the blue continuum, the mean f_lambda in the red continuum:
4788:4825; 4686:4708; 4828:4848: -0.69 angstrom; 2.31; 2.43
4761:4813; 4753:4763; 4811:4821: 0.07 angstrom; 2.34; 2.47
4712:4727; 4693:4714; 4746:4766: -0.50 angstrom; 2.28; 2.36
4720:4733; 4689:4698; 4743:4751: 0.24 angstrom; 2.38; 2.43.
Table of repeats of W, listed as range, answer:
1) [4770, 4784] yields 2.41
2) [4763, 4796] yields 2.39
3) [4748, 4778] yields 2.37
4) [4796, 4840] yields 2.46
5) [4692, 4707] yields 2.28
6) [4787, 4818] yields 2.44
